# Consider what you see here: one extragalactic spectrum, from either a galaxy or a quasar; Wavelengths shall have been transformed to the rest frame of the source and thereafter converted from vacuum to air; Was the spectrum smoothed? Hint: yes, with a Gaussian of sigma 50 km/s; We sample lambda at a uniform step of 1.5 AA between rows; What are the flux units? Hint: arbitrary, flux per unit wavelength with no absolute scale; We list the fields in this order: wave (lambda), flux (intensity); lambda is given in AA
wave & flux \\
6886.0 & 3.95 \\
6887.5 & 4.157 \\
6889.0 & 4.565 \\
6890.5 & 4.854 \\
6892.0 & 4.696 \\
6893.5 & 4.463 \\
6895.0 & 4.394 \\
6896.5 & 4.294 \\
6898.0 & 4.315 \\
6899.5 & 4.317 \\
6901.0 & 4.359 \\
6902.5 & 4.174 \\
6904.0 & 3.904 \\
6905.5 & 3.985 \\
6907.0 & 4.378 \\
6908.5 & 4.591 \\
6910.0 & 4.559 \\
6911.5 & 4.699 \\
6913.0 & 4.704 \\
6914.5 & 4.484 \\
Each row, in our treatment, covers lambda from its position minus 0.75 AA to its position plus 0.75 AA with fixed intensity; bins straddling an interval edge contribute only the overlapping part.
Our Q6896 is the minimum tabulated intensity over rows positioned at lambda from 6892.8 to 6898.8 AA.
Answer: 4.294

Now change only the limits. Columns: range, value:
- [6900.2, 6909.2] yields 3.904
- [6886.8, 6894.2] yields 4.157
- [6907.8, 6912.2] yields 4.559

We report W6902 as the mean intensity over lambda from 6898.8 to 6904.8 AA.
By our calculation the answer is 4.19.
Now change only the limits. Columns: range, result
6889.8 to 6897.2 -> 4.54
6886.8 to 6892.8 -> 4.57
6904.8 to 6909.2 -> 4.32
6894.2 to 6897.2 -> 4.35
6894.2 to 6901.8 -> 4.34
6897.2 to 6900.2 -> 4.32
